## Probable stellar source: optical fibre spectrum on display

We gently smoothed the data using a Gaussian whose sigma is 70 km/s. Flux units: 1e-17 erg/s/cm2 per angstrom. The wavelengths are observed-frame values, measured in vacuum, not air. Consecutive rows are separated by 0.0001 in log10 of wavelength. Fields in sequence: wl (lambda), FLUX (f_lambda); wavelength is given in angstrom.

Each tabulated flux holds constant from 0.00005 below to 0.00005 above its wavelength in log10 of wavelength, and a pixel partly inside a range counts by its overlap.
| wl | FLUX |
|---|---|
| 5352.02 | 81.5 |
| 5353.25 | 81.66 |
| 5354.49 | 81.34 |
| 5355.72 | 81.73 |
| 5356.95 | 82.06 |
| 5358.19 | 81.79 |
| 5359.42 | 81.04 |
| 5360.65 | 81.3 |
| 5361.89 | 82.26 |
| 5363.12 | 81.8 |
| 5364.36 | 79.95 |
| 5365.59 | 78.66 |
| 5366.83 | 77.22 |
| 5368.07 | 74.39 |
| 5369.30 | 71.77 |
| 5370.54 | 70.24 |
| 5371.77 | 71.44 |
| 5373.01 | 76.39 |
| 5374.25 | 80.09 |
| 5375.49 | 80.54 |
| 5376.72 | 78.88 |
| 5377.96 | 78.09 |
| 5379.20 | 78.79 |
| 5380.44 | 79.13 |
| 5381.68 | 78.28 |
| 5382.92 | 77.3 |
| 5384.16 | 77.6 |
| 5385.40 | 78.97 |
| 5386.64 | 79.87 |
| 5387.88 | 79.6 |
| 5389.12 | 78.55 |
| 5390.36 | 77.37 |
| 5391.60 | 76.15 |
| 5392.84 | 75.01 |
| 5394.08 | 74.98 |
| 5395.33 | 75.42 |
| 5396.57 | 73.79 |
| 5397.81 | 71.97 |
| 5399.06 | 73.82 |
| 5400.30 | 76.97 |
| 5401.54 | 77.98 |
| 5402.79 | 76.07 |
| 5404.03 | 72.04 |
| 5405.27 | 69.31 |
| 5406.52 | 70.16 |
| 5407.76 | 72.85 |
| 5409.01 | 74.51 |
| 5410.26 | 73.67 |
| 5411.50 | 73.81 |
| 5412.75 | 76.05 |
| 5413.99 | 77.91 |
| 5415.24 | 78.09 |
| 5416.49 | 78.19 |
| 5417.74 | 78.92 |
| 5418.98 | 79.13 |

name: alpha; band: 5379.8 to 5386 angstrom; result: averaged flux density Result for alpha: 78.2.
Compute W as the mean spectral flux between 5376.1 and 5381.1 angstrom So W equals 78.8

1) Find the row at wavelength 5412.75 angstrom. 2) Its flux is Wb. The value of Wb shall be 76.05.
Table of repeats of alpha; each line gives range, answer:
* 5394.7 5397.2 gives 74.5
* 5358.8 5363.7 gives 81.7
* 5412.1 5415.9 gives 77.3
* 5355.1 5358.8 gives 81.9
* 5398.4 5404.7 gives 75.3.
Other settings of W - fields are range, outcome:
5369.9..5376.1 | 75.7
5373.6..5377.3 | 79.9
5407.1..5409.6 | 73.6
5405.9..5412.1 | 73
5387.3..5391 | 78.5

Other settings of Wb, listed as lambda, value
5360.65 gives 81.3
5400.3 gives 76.97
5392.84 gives 75.01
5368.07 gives 74.39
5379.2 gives 78.79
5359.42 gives 81.04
